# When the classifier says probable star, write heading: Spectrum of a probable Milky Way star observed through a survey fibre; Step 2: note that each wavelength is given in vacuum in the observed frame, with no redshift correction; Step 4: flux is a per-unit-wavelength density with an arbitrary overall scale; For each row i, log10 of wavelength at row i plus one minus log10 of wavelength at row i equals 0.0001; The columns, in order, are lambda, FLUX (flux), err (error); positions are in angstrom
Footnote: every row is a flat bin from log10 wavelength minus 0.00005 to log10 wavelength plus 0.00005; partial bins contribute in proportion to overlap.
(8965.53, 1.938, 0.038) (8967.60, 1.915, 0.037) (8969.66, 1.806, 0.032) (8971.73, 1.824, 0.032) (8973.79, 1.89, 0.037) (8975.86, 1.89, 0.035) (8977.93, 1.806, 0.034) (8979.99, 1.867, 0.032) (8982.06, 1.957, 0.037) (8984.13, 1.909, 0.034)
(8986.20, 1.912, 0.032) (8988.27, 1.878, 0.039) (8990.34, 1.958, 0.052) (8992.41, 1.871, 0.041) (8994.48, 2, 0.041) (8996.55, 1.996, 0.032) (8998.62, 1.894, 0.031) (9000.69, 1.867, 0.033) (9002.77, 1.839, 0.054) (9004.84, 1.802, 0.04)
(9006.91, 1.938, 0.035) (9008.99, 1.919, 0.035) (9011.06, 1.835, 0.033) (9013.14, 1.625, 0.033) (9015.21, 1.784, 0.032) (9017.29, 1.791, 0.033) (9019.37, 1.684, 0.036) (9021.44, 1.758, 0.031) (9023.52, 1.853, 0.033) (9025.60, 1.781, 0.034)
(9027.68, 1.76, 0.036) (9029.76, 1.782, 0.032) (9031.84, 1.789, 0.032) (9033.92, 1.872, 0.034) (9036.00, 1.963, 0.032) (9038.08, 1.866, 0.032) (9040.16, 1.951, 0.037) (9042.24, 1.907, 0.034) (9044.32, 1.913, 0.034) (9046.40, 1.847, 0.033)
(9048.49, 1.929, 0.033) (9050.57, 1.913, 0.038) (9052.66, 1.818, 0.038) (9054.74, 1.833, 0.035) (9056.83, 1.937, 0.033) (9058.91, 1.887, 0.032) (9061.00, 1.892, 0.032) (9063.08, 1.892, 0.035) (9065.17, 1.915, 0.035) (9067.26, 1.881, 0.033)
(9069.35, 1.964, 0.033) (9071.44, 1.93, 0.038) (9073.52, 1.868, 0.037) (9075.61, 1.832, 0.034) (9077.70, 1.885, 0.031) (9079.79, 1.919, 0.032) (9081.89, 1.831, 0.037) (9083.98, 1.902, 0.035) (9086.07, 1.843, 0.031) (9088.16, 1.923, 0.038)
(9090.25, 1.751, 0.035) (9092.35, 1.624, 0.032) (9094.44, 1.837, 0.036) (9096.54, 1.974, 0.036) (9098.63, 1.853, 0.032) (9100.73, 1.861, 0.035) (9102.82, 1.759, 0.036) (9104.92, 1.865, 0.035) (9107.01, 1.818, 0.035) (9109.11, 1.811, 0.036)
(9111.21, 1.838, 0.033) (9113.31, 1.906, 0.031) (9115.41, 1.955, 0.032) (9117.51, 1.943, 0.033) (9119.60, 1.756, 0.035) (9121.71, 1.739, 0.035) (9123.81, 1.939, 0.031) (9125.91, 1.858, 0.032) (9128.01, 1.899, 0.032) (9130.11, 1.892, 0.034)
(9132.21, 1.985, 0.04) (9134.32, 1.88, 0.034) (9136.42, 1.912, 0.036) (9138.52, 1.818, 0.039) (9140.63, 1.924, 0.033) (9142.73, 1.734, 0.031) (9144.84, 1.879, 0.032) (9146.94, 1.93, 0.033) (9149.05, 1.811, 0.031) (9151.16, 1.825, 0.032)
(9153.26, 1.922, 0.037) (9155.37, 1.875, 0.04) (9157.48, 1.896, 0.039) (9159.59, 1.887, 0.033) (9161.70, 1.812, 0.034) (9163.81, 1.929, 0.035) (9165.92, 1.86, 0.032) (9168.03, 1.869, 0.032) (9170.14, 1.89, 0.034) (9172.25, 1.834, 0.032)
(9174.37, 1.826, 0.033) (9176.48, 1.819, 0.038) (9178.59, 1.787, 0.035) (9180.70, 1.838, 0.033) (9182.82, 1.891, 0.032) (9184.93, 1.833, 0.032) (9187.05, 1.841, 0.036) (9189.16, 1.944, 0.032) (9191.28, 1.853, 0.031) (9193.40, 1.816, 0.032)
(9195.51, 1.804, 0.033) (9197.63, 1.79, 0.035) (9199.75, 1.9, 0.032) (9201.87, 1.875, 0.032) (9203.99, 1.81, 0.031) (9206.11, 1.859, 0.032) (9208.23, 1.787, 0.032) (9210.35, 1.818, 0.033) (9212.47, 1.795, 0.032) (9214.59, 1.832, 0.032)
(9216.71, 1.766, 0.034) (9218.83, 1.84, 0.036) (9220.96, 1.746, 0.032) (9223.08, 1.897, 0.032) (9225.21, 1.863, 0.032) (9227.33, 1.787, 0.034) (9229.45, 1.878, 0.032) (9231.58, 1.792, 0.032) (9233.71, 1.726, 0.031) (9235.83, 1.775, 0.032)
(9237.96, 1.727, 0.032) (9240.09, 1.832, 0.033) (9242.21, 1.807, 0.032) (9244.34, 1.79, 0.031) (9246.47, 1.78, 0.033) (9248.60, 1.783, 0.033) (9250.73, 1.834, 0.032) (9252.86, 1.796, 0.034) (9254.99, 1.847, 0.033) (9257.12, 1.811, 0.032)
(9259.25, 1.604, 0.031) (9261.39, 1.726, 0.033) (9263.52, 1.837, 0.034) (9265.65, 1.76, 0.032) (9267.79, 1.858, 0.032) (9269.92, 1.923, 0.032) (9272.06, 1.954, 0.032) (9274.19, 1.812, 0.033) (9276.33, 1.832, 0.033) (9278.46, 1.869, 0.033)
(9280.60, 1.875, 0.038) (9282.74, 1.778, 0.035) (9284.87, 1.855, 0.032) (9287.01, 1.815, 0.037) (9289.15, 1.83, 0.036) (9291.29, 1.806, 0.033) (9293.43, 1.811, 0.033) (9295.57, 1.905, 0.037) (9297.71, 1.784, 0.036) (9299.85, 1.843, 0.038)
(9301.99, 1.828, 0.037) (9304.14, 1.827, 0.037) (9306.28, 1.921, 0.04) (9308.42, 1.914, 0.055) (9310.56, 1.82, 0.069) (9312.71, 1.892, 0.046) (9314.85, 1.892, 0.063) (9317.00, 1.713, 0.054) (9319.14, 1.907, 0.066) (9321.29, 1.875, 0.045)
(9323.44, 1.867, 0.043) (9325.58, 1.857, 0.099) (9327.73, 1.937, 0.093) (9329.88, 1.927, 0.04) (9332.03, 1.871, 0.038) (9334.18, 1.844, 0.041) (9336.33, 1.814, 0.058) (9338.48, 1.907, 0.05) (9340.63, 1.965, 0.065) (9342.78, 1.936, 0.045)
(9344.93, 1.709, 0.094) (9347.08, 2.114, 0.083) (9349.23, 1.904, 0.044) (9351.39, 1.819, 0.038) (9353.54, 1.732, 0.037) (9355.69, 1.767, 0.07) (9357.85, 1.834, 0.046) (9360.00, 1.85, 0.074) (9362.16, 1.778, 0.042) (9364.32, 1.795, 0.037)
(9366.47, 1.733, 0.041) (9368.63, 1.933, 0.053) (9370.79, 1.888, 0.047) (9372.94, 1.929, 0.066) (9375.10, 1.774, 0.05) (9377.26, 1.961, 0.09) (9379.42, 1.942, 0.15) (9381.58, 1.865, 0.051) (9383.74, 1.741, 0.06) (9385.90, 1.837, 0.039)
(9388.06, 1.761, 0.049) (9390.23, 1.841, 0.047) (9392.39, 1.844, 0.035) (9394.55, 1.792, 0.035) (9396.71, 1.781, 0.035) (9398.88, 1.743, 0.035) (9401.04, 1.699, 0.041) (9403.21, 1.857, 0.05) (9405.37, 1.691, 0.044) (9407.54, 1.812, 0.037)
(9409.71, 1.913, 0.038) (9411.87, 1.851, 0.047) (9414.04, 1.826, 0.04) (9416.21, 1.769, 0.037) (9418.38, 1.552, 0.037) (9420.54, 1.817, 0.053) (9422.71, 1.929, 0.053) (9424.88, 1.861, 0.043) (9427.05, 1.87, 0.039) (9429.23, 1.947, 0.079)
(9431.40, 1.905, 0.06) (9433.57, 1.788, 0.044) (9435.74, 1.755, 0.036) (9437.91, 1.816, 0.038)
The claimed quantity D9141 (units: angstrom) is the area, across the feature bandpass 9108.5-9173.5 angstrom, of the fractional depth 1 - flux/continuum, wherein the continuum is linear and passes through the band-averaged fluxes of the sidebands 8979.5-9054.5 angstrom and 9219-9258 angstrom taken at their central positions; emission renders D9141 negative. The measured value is -1.5 angstrom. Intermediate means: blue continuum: 1.86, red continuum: 1.8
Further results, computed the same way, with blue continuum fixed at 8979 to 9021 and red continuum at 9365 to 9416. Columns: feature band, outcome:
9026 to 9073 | -0.6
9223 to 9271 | 1.1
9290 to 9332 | -0.6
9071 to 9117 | 0.0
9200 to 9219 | 0.2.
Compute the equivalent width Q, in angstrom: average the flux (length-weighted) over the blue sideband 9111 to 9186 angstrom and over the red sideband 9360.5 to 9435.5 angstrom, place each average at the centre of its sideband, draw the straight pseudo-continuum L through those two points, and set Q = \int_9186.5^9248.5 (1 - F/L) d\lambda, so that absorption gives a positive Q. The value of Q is 1.2 angstrom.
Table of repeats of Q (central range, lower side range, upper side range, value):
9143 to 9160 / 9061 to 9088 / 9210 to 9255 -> -0.2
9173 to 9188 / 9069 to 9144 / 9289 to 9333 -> 0.2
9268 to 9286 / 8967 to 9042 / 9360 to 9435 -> -0.3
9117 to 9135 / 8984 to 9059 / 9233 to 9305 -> -0.3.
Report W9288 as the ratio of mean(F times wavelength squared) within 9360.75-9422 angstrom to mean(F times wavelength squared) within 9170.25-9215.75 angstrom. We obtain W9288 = 1.0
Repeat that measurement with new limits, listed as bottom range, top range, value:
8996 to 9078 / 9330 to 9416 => 1.06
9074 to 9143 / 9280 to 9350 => 1.05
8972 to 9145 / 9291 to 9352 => 1.06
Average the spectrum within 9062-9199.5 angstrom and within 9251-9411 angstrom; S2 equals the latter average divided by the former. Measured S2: 0.99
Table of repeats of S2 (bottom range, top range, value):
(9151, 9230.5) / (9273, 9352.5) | 1.01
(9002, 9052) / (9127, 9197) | 1.01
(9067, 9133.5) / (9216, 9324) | 0.98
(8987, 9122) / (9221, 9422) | 0.98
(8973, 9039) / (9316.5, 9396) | 1.00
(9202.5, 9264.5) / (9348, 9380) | 1.02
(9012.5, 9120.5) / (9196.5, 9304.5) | 0.98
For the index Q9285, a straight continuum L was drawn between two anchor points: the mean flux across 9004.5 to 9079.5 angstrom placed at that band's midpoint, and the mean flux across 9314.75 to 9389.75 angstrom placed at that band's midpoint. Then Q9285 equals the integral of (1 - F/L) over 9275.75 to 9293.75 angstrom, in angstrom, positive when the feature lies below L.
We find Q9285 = 0.2 angstrom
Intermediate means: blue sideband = 1.86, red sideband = 1.86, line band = 1.83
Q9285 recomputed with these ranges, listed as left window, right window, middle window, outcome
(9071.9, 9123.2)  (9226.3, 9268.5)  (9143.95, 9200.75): -1.3 angstrom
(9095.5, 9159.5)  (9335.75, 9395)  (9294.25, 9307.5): 0.0 angstrom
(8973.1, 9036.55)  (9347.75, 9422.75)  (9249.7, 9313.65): -0.2 angstrom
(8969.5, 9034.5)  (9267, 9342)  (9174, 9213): 0.4 angstrom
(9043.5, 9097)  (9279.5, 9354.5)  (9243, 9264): 0.9 angstrom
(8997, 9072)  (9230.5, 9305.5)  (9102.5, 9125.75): -0.1 angstrom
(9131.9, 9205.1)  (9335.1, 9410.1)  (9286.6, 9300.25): 0.1 angstrom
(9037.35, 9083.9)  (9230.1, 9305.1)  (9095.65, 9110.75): 0.2 angstrom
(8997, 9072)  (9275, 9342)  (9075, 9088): -0.1 angstrom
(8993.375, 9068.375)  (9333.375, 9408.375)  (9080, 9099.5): 0.1 angstrom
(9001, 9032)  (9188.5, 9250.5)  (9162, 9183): -0.5 angstrom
